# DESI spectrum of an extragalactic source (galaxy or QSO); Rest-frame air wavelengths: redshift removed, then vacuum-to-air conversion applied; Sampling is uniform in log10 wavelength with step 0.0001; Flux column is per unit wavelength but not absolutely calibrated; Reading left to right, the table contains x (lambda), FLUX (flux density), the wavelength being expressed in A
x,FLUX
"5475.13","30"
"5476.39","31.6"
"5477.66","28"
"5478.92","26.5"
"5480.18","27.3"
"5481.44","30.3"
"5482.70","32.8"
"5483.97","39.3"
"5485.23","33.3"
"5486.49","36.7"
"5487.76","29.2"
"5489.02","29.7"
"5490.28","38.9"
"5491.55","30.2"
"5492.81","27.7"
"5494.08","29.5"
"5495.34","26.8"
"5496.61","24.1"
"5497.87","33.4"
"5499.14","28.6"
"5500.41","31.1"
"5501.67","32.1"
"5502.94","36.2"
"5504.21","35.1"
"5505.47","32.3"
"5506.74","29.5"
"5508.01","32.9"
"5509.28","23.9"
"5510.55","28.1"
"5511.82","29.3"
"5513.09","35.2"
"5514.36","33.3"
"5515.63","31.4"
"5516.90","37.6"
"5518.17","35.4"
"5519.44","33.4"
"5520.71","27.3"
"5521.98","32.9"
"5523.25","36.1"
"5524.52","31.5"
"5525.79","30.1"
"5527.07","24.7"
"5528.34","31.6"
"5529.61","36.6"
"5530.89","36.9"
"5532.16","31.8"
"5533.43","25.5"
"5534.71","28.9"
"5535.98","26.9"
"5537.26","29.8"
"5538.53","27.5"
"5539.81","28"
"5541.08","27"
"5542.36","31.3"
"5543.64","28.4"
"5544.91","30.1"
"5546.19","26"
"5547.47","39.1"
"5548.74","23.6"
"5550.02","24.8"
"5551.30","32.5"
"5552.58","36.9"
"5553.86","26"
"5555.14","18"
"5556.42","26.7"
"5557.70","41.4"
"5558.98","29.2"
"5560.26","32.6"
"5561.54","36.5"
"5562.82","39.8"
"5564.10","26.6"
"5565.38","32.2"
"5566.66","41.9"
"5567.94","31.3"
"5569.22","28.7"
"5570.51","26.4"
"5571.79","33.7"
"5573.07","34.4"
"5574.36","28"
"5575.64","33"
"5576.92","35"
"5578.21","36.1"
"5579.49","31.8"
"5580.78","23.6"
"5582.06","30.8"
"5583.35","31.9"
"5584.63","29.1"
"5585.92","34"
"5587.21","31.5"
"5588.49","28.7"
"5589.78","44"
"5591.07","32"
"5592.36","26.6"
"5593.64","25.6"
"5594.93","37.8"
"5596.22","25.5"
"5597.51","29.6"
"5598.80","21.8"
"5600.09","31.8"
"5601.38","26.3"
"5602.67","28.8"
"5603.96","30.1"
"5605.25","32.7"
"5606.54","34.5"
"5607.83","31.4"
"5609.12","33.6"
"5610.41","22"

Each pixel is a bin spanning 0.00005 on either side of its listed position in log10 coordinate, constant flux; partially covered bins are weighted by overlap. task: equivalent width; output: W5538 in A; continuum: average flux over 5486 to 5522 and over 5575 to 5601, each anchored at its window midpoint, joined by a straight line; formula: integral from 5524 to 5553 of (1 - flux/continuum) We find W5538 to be 1.20 A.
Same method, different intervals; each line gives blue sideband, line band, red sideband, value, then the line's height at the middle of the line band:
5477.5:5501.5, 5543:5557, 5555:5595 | 1.4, 31.6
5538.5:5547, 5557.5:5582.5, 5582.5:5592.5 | -1.3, 30.9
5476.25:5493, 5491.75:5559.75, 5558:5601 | 2.5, 31.6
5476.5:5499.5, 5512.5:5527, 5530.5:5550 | -1.5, 29.8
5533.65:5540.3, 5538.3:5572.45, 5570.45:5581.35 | -1.0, 29.7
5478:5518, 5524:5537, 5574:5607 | 0.3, 31.2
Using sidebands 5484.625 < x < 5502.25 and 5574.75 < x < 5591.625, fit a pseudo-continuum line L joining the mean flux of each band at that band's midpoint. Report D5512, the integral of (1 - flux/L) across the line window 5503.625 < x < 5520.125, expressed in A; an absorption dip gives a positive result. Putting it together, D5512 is -0.5 A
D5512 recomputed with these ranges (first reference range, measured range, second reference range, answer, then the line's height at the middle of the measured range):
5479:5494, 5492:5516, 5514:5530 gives 1.2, 32.2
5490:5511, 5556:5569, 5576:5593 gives -0.9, 31.6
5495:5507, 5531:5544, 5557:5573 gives 1.4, 32.4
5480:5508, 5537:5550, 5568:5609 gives 1.0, 31.2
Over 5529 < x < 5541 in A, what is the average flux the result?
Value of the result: 30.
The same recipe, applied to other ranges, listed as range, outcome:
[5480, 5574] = 31.2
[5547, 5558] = 29.4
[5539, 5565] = 30.2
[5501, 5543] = 31.2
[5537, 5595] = 31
